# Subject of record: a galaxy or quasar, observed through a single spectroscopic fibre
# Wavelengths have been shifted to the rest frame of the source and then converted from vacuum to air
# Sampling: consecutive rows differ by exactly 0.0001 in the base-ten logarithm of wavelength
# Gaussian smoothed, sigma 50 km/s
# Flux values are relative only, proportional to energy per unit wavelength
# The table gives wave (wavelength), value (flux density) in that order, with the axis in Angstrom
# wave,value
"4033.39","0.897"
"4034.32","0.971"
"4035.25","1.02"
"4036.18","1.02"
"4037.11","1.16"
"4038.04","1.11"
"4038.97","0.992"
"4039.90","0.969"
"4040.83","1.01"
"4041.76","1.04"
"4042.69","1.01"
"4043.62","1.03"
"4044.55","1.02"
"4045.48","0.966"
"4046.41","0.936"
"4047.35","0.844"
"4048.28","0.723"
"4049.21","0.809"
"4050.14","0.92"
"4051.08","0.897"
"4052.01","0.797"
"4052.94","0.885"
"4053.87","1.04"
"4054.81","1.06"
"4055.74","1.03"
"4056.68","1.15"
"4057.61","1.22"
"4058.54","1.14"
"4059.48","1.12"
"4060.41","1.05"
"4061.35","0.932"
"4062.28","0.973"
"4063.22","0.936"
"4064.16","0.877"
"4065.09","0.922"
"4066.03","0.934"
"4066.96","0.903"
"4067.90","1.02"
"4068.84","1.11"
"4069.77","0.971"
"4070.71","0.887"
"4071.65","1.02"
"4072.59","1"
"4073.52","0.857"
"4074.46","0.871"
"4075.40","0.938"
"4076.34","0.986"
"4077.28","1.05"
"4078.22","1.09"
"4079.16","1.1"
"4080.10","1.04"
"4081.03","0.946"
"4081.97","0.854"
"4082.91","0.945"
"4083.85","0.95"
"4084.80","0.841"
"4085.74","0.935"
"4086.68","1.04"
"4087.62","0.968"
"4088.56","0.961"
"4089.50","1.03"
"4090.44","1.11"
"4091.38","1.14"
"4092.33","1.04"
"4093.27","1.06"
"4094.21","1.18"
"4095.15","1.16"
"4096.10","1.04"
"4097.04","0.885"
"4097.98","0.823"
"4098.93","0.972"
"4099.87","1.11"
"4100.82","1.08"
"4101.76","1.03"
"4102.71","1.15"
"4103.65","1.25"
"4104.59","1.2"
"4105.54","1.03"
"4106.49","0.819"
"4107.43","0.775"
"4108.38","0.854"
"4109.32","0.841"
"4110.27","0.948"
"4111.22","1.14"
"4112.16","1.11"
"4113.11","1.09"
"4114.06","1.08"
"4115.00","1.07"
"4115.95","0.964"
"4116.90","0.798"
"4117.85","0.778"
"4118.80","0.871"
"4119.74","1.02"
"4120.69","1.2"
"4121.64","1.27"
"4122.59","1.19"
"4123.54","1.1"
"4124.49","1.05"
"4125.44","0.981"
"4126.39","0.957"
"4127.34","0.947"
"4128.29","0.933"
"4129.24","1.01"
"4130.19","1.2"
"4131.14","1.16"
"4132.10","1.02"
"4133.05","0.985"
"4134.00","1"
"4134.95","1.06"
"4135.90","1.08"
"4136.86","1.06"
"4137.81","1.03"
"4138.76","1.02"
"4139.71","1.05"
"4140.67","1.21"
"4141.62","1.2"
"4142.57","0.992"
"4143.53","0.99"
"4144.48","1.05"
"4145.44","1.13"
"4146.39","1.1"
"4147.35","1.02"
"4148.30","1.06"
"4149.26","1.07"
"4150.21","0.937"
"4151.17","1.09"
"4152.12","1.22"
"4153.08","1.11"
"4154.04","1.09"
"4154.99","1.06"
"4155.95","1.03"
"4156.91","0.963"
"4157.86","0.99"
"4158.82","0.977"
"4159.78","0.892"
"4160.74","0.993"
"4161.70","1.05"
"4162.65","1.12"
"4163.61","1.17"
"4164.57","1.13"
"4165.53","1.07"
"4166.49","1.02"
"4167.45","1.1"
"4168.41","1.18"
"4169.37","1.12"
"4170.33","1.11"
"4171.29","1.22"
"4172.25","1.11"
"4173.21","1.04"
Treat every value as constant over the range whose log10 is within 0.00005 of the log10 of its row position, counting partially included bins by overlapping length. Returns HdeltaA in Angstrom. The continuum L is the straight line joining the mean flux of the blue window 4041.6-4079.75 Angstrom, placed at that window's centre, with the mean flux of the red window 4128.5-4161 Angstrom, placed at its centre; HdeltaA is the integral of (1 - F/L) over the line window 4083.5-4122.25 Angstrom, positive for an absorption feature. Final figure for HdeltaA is 0.0 Angstrom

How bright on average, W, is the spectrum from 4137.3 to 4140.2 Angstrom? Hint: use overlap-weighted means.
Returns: 1.03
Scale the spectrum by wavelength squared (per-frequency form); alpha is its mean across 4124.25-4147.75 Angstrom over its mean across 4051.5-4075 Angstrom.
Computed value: 1.10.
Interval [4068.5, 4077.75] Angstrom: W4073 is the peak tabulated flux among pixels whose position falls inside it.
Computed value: 1.11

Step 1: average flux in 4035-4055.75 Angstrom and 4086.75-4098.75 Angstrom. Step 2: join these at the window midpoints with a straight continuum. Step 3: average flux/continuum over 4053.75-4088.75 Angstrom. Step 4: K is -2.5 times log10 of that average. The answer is 0.01 mag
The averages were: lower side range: 0.967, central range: 0.991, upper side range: 1.03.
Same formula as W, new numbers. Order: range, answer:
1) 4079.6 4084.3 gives 0.95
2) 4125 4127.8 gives 0.962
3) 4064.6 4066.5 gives 0.931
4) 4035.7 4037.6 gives 1.09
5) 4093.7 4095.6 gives 1.17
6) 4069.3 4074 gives 0.948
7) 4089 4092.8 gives 1.08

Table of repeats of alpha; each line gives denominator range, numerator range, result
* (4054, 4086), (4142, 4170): 1.12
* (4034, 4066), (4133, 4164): 1.12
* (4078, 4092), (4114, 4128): 1.04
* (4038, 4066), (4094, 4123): 1.07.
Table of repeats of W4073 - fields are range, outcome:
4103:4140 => 1.27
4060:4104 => 1.25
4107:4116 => 1.14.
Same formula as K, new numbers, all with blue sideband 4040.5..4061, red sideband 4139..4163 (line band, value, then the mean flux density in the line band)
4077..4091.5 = 0.014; 0.996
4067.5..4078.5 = 0.022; 0.981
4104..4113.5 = 0.046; 0.983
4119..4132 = -0.036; 1.07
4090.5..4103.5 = -0.042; 1.06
